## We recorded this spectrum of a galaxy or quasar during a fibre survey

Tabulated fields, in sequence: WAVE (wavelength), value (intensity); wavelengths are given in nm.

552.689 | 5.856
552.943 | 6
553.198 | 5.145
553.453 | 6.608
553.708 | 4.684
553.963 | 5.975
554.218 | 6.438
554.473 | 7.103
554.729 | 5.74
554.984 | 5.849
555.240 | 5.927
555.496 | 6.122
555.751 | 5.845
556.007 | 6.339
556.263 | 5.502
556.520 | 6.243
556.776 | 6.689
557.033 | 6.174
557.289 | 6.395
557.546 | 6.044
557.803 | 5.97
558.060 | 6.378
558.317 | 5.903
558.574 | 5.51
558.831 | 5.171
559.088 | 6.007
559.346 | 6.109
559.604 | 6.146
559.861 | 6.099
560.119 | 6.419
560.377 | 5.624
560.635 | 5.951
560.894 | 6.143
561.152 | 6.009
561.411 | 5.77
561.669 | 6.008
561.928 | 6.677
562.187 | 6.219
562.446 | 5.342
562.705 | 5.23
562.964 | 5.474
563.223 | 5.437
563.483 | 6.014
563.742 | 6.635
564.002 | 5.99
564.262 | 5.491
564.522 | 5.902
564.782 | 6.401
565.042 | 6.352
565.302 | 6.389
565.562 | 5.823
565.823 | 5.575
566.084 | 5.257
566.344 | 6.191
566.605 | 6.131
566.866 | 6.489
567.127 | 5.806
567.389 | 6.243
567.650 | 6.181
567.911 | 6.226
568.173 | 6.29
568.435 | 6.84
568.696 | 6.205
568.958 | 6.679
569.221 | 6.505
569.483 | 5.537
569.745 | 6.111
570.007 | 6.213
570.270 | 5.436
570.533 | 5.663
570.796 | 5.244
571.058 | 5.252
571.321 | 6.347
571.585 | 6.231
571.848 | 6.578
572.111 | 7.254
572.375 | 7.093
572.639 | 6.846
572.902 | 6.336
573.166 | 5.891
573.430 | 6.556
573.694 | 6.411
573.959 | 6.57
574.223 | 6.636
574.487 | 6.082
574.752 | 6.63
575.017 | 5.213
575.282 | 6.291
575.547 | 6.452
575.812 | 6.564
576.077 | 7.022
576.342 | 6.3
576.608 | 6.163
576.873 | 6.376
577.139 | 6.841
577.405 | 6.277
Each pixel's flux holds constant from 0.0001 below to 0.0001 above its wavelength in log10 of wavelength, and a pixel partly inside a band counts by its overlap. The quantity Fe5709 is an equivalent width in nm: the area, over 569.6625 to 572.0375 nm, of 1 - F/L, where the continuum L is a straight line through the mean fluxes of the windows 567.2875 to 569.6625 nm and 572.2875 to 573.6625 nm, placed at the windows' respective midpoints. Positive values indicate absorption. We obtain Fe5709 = 0.18 nm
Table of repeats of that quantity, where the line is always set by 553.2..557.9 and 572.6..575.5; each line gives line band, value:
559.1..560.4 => 0.00 nm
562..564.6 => 0.16 nm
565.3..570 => 0.07 nm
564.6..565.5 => -0.02 nm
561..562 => 0.01 nm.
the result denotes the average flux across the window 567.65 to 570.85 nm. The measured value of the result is 6.1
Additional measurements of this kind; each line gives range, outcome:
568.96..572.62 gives 6.15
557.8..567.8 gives 5.96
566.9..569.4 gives 6.32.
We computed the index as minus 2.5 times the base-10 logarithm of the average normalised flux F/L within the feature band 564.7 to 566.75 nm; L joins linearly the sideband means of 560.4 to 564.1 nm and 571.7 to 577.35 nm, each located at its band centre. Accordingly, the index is 0.011 mag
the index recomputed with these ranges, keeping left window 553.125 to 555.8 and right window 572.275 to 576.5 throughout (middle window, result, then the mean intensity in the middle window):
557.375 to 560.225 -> 0.02 mag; 5.98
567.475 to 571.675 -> 0.04 mag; 6.06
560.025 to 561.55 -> 0.02 mag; 5.98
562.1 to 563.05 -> 0.11 mag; 5.54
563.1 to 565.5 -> 0.02 mag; 6.06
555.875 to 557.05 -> -0.03 mag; 6.19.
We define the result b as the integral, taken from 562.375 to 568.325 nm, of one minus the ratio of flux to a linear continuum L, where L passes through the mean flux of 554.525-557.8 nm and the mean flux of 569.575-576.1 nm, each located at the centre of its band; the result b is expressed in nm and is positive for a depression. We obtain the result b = 0.216 nm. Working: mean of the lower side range 6.09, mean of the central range 5.96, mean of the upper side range 6.26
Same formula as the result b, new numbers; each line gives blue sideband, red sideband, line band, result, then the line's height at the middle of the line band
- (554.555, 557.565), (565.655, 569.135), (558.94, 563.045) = 0.112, 6.12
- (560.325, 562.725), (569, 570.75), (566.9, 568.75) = -0.110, 5.92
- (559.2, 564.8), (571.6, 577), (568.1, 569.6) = -0.029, 6.23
